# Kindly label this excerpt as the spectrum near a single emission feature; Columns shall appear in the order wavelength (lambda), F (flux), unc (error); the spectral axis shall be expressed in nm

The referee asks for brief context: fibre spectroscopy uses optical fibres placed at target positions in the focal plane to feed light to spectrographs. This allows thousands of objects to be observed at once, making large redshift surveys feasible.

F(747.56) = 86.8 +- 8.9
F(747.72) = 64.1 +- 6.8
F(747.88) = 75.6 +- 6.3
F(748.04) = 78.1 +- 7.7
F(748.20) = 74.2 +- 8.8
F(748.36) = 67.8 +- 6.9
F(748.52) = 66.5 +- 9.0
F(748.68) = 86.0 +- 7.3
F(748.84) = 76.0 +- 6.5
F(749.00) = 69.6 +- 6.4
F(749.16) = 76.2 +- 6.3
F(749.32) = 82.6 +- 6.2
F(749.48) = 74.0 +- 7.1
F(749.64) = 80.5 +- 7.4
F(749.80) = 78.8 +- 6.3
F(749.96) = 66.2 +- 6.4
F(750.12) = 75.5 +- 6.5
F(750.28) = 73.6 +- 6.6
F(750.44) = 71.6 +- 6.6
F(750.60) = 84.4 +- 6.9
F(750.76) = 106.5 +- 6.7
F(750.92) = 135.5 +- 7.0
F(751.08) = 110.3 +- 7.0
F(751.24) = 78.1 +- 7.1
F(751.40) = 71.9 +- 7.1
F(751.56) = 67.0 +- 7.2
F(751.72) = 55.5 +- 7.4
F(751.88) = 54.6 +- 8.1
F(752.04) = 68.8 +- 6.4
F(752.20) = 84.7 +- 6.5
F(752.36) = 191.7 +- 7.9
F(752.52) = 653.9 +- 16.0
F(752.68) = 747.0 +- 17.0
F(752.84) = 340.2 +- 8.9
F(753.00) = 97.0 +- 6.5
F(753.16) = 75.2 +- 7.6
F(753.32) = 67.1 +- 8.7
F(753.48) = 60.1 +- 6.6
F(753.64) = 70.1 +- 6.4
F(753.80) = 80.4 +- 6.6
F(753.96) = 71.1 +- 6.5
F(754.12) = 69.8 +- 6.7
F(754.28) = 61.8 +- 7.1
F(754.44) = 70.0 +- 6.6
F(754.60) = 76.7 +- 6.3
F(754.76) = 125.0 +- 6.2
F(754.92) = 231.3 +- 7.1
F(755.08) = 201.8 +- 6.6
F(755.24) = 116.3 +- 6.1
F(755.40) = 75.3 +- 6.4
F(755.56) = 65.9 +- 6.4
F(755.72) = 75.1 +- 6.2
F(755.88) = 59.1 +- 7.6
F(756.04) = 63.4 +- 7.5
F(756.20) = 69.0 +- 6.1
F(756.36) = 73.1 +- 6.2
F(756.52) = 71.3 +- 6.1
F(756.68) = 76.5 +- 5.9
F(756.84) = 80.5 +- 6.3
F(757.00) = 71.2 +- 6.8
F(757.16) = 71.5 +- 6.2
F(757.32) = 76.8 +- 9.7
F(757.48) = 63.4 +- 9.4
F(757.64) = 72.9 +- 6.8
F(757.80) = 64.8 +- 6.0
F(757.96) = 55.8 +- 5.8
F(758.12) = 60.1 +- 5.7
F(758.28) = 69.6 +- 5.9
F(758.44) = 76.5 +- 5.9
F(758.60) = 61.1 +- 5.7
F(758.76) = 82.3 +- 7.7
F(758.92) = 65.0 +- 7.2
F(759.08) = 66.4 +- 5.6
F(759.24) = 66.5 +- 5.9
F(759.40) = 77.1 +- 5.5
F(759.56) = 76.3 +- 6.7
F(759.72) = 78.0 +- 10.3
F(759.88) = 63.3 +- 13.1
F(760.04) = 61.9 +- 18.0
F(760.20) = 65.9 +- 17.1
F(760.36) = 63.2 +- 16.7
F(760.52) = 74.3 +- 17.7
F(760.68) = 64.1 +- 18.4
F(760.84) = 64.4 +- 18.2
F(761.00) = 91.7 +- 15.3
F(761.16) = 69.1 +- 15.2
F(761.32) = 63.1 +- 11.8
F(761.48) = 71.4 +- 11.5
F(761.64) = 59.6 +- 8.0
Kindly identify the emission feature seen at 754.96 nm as [N II]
